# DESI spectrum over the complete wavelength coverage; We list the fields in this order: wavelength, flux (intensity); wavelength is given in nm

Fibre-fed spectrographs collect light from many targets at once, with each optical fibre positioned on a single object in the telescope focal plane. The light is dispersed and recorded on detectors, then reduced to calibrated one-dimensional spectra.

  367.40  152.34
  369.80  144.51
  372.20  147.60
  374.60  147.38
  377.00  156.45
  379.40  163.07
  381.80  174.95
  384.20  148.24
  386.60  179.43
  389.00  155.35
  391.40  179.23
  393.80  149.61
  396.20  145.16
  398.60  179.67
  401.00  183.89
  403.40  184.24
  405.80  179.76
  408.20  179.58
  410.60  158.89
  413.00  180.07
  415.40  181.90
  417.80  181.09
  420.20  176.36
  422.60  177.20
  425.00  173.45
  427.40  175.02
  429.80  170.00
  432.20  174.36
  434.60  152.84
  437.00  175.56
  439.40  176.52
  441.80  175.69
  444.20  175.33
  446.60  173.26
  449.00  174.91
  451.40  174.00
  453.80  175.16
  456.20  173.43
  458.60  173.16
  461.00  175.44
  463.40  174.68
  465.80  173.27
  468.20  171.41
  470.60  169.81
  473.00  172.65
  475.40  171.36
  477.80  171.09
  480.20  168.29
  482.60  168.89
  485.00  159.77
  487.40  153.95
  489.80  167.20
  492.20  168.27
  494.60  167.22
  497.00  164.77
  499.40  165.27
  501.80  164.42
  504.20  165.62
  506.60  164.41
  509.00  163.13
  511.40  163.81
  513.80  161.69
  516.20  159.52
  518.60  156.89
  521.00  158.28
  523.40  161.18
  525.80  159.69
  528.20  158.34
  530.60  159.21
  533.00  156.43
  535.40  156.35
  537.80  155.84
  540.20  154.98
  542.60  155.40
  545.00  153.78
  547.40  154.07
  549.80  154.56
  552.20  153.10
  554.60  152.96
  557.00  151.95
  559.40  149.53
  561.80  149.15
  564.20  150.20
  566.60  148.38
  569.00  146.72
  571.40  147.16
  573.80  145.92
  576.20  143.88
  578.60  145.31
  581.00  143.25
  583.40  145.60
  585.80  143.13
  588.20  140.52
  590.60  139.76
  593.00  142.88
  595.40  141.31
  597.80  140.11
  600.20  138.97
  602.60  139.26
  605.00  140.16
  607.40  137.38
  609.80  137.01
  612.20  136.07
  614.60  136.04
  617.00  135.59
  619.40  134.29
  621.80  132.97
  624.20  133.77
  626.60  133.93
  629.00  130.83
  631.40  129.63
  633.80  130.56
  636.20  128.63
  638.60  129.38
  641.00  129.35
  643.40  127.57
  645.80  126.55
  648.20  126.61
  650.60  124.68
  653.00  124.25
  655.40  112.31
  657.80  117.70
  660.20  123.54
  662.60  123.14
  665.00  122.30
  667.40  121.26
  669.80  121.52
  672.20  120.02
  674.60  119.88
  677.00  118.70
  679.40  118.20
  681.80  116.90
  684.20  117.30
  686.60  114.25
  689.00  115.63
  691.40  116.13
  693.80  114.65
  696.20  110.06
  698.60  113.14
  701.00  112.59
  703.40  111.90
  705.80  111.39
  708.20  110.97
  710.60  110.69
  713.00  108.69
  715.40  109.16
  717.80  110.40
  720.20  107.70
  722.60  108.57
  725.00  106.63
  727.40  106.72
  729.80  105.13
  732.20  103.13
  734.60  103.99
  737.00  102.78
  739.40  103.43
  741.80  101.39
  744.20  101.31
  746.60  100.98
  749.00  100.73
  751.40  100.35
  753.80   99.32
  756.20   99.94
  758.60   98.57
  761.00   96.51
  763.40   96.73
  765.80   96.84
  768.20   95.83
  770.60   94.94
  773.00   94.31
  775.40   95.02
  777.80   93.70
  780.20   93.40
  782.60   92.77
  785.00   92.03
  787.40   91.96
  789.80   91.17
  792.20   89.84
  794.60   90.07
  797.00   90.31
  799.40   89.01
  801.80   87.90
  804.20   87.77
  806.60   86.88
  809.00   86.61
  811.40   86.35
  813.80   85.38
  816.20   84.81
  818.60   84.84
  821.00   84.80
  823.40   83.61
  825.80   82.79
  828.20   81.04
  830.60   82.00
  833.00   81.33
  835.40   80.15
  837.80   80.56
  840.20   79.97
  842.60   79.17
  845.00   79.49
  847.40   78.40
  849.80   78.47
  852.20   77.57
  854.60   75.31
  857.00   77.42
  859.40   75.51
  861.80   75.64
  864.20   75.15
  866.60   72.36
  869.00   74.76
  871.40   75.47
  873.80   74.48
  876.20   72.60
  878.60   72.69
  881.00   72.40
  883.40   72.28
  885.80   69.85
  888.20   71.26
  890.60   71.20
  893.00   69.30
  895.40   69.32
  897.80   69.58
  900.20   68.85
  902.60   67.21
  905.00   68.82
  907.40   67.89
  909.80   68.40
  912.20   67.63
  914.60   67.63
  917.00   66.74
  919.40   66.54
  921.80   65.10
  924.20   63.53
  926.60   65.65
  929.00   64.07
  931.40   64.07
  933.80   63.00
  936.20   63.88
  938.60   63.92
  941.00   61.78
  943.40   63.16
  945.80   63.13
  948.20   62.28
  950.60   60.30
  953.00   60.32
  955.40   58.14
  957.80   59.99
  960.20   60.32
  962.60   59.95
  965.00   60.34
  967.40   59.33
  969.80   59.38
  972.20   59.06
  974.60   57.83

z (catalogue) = 0.000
